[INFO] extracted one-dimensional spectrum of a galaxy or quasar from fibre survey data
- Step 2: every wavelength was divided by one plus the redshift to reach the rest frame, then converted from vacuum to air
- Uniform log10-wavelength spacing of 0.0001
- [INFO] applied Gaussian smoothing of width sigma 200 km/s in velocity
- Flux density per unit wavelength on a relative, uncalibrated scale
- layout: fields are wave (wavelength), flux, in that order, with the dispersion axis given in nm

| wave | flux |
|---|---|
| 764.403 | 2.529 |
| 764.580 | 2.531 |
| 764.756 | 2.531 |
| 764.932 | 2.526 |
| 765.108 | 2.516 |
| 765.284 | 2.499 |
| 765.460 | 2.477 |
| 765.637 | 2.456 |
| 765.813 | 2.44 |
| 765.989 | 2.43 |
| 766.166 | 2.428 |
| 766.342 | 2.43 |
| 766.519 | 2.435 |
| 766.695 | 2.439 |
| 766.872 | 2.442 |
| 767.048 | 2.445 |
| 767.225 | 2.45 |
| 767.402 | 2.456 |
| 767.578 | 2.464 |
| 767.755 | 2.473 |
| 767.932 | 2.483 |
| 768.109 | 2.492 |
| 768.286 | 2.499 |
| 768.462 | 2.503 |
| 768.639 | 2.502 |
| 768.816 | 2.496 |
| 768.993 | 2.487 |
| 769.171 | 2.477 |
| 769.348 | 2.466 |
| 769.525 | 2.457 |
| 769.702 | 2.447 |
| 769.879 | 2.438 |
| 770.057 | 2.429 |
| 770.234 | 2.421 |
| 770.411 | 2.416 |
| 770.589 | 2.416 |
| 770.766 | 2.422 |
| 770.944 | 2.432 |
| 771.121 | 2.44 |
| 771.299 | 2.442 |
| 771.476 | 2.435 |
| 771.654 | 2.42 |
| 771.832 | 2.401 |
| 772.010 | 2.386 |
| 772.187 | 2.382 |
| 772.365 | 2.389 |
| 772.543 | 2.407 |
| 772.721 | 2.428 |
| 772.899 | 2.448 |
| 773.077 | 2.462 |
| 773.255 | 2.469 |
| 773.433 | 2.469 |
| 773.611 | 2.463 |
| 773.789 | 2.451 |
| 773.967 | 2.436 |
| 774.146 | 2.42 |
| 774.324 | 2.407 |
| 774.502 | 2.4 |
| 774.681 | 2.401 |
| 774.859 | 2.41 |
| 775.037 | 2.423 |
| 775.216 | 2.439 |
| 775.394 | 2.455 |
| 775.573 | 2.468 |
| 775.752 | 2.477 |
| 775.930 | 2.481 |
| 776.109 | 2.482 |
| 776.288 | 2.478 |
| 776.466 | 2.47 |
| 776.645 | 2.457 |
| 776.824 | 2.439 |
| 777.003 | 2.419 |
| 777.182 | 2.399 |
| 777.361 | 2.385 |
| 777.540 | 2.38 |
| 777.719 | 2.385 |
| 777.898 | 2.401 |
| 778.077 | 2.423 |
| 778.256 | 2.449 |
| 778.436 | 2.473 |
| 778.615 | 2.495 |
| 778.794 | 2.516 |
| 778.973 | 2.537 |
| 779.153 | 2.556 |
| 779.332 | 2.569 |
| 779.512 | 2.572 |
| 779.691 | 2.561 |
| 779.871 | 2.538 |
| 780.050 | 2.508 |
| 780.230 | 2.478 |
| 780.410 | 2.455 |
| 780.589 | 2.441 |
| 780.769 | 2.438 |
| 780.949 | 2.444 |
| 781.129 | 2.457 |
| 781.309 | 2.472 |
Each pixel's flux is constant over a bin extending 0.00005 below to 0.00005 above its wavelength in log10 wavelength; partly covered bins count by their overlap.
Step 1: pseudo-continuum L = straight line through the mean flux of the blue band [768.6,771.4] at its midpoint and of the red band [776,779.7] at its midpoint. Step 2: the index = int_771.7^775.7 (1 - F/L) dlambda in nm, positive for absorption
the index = 0.05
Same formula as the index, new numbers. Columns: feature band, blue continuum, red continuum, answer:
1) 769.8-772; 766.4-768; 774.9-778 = 0.02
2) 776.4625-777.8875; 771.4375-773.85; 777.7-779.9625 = 0.04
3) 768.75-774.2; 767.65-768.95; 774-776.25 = 0.07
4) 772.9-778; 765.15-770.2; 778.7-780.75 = 0.13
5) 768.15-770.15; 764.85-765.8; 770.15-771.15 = -0.02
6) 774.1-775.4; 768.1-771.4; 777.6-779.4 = 0.03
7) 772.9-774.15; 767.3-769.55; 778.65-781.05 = 0.02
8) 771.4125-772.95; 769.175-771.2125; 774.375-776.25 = 0.02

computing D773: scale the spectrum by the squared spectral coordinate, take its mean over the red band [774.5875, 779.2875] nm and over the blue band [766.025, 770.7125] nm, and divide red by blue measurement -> 1.02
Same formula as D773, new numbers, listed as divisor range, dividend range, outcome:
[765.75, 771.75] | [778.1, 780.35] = 1.05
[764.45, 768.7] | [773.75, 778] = 1.01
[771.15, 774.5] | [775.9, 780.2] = 1.03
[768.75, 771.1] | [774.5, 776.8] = 1.02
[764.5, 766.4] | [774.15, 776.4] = 1.01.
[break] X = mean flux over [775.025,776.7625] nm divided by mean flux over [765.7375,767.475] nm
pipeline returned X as 1.01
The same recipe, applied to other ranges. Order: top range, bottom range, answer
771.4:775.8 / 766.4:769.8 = 0.98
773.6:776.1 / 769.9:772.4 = 1.01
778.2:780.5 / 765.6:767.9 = 1.03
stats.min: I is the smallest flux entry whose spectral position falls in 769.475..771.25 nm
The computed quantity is 2.416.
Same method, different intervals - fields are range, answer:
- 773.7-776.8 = 2.4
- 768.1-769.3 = 2.477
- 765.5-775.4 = 2.382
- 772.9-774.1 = 2.436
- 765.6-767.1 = 2.428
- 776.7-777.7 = 2.38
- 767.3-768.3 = 2.456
